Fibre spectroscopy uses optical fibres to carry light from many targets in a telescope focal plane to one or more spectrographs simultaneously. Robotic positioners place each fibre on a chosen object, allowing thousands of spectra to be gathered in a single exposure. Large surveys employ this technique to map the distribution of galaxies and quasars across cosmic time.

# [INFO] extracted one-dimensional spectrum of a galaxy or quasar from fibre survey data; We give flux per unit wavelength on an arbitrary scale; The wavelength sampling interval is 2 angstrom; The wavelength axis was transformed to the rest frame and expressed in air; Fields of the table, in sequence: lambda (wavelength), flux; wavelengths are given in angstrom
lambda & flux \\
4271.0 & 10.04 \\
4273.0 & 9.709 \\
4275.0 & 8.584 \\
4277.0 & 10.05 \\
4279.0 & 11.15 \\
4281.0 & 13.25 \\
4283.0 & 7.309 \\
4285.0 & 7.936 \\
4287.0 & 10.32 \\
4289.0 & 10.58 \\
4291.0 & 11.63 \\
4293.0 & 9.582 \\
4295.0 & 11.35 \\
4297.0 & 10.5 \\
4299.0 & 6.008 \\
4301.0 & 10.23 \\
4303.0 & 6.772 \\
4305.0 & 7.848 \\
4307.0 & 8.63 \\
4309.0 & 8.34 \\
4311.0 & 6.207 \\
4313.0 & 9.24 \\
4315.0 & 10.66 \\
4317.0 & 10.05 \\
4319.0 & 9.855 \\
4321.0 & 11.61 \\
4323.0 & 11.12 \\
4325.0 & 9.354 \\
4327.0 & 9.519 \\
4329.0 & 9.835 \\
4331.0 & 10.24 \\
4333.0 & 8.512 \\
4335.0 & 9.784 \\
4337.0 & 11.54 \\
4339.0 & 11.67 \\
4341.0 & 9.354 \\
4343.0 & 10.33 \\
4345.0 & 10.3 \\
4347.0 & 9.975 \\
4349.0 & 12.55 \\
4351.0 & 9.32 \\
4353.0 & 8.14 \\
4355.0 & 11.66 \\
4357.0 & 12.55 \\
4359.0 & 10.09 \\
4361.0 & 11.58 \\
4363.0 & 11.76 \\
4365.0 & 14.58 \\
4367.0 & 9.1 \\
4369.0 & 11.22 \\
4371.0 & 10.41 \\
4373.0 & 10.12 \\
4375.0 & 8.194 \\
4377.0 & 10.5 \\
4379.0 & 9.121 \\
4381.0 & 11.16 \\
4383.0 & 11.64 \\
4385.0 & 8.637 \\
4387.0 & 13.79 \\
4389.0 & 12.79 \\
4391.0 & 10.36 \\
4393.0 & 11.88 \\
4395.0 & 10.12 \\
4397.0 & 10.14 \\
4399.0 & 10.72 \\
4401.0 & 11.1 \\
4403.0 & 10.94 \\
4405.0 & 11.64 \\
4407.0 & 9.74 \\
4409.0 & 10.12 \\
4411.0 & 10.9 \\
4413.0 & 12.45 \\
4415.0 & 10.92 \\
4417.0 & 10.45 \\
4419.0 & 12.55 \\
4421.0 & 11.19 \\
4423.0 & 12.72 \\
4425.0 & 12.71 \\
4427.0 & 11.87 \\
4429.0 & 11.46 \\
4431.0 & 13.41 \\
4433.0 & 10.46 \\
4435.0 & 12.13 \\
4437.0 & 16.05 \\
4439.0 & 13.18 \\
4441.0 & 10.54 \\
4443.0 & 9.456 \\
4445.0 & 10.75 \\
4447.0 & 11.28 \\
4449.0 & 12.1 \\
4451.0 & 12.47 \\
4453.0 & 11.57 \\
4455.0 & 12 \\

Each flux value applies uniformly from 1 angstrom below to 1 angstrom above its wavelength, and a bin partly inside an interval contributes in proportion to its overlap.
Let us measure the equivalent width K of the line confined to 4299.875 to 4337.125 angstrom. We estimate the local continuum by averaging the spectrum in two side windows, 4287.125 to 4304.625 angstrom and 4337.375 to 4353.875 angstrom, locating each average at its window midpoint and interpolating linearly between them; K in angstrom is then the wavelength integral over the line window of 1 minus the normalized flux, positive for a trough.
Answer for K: 1.93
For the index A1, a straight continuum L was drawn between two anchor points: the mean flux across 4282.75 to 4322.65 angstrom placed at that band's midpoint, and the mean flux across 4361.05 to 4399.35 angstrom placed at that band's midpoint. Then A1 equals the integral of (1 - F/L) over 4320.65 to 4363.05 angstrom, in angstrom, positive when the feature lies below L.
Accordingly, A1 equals -1.5 angstrom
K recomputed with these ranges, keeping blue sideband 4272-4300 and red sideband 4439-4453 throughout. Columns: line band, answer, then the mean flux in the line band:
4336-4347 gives -0.24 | 10.6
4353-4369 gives -1.29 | 11.4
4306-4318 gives 1.47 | 8.85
